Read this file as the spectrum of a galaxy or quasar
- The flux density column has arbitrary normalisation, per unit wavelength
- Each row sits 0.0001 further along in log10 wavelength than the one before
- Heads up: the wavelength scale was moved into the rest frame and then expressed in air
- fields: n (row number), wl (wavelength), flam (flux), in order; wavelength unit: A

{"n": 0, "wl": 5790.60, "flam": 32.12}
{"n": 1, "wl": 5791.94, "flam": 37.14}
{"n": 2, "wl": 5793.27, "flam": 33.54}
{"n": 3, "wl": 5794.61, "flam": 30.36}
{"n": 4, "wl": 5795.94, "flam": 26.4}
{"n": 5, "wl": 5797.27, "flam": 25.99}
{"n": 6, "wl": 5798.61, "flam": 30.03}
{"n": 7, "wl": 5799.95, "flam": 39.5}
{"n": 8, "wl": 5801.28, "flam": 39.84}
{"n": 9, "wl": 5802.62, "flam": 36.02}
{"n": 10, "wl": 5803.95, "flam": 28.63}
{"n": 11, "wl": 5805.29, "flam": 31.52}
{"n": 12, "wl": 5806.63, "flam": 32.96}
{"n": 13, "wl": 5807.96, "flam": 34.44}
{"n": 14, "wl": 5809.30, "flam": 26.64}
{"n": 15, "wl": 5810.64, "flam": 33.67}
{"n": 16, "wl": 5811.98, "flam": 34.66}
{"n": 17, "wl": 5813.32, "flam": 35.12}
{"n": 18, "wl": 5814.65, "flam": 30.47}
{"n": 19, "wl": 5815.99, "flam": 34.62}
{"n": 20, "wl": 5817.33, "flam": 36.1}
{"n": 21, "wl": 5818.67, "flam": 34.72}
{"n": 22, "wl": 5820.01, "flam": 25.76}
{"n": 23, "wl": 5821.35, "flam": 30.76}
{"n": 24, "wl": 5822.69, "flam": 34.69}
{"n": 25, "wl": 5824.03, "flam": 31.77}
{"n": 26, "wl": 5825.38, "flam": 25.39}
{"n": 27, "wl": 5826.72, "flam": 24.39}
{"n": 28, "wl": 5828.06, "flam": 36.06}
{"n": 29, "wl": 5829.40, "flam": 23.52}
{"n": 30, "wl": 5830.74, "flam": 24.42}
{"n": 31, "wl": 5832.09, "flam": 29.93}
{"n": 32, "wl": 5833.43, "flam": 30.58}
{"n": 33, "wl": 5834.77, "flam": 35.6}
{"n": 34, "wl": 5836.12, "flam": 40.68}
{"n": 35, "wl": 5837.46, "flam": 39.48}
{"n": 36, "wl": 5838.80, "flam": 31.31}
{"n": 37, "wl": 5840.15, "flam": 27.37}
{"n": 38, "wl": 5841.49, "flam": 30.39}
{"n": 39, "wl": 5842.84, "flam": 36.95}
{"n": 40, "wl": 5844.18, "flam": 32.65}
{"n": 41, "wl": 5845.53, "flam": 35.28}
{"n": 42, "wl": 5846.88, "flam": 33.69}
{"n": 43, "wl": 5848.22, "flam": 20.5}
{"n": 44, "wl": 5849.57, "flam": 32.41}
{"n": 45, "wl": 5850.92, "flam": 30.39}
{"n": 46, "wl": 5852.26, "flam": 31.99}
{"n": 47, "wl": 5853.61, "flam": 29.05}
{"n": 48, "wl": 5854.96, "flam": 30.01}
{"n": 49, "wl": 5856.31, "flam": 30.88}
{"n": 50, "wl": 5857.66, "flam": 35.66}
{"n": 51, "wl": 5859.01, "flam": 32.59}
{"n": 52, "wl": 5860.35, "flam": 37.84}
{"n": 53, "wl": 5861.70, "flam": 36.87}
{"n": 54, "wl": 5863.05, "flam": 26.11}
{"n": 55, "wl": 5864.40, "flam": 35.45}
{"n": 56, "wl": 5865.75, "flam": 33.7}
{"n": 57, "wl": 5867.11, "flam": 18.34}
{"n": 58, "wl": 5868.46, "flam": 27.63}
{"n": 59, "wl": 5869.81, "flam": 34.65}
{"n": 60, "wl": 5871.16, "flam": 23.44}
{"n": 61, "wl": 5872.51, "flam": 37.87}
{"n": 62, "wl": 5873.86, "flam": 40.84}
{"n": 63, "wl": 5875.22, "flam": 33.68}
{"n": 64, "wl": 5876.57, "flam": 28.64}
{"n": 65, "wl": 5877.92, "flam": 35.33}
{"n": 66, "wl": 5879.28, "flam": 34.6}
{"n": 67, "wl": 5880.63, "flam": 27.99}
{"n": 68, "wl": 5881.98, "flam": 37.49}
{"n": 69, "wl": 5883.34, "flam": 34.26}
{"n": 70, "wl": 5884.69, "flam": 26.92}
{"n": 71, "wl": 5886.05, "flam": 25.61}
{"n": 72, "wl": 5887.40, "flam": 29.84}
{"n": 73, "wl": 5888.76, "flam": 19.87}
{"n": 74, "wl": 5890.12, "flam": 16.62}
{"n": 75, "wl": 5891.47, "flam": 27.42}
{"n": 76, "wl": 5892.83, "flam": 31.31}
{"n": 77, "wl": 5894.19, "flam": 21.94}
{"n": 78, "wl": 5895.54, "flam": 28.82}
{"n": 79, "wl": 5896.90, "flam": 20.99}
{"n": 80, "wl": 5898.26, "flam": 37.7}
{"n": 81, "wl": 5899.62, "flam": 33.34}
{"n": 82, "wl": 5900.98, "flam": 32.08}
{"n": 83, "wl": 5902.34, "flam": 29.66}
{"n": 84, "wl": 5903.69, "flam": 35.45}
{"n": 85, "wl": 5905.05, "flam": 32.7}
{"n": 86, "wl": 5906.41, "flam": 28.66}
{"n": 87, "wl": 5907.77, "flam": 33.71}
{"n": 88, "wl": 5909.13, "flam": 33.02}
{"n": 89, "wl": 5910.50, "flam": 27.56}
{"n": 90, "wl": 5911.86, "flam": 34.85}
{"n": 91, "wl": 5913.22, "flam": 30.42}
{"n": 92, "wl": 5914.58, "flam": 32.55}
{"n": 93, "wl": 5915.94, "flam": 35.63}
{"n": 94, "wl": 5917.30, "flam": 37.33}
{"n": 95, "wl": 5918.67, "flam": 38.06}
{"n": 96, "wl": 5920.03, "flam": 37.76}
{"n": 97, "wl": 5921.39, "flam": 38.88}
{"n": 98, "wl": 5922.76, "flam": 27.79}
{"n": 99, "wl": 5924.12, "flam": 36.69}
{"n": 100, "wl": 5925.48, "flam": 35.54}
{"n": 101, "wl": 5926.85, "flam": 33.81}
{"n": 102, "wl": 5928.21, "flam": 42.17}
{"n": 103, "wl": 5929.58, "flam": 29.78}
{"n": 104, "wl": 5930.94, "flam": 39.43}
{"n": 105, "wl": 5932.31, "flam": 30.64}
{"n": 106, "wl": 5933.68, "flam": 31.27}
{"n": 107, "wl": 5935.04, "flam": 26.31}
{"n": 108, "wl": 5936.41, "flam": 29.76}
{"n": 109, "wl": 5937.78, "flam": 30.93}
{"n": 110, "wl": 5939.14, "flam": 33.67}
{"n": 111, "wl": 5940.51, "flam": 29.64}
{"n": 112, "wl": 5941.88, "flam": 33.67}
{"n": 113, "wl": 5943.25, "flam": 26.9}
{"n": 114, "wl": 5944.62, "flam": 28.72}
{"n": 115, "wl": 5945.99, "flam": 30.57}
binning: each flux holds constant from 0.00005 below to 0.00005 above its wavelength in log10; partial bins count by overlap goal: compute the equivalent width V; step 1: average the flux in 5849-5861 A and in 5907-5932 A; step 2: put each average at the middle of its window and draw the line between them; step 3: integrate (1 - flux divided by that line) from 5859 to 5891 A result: 2.3 A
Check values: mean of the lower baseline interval 32.3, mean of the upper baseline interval 34.6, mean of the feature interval 30.6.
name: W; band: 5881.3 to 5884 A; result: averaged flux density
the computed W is 35.8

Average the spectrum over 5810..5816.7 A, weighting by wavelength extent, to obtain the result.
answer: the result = 33.7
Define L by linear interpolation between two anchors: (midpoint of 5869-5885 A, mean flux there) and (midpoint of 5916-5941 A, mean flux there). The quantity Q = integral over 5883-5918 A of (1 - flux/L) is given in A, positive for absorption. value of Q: 3.75 A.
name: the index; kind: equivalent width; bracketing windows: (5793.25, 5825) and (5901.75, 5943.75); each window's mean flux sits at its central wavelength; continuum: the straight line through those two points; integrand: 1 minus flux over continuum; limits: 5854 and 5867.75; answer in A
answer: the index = 0.4 A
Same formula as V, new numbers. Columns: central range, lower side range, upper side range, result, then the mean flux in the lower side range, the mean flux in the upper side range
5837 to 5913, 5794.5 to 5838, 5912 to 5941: 4.6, 32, 33.8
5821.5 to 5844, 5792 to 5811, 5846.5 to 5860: 0.0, 32.2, 30.8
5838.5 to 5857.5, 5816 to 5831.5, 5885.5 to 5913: -0.9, 30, 29.1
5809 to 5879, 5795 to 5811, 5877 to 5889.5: -1.6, 32.1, 30.1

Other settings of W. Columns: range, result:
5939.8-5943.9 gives 30.1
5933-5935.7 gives 28.9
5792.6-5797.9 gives 29.1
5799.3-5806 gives 35.1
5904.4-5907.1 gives 30.7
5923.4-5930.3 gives 35.6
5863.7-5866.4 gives 34.5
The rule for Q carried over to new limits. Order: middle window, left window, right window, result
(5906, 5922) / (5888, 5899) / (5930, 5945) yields -3.37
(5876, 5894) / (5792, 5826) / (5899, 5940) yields 2.32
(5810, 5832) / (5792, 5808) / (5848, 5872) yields 0.64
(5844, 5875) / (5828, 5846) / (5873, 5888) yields 0.65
